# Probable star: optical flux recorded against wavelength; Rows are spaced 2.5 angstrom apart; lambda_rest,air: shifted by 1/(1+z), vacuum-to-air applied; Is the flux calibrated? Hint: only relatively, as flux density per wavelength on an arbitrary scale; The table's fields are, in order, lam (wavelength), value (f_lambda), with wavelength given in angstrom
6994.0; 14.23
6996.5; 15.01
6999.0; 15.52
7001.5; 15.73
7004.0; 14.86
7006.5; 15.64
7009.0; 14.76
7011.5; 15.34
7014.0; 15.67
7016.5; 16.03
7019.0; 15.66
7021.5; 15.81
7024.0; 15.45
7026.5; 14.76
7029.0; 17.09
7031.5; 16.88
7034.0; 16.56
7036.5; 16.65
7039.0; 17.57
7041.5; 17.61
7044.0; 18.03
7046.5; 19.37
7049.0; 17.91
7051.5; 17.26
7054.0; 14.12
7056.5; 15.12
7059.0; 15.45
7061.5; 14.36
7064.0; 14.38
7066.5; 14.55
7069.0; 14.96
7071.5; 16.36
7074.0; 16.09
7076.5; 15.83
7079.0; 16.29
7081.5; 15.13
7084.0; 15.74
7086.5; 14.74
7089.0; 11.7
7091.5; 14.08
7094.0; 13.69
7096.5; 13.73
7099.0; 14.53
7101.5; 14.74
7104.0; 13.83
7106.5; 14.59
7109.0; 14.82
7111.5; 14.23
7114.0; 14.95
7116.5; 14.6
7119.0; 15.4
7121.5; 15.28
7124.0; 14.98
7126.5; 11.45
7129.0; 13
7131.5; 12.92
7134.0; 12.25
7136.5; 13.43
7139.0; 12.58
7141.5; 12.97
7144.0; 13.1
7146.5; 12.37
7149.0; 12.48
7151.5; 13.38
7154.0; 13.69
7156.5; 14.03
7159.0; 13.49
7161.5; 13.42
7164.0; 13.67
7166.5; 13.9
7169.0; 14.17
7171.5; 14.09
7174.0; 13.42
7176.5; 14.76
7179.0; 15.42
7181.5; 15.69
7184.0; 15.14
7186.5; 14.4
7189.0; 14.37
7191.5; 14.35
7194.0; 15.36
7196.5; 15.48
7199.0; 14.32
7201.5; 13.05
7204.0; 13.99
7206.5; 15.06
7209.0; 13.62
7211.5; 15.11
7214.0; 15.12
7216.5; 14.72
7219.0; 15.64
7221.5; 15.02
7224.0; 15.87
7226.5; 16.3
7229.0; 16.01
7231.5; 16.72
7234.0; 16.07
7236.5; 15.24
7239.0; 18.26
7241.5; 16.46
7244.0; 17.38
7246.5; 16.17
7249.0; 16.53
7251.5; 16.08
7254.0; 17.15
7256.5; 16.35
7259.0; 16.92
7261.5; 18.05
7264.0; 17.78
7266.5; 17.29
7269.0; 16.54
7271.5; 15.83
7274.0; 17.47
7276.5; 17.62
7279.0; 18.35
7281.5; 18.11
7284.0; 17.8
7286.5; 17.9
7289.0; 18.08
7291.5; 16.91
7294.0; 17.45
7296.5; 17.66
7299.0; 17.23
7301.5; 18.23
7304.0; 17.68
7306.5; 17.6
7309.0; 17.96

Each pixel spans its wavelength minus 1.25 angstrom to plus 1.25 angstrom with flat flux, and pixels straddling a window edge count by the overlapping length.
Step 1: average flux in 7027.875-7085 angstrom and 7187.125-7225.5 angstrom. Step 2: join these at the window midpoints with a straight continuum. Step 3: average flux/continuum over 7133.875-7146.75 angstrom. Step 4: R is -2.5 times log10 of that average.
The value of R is 0.20 mag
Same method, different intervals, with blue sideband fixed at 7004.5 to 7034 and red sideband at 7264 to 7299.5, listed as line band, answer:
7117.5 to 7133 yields 0.188 mag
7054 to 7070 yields 0.090 mag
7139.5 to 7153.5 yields 0.273 mag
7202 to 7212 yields 0.187 mag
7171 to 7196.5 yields 0.142 mag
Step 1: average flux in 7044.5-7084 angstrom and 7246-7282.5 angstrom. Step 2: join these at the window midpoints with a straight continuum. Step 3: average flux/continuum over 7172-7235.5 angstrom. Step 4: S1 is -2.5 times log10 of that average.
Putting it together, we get 0.12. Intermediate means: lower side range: 15.9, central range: 15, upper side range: 17.1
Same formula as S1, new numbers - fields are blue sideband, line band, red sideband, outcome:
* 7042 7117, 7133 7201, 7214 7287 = 0.15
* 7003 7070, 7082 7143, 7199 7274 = 0.15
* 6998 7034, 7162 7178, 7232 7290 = 0.18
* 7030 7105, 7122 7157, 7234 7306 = 0.23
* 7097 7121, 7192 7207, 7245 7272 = 0.10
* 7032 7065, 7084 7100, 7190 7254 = 0.17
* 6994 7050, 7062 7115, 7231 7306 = 0.12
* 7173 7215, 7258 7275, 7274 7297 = 0.00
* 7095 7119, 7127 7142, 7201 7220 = 0.14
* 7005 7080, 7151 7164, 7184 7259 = 0.16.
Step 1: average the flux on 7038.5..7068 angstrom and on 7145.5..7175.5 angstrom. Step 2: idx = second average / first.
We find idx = 0.83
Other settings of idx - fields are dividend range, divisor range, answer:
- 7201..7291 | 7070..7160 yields 1.17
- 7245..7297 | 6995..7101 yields 1.10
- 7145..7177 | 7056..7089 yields 0.89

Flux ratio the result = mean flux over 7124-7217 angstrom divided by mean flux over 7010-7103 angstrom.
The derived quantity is 0.89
